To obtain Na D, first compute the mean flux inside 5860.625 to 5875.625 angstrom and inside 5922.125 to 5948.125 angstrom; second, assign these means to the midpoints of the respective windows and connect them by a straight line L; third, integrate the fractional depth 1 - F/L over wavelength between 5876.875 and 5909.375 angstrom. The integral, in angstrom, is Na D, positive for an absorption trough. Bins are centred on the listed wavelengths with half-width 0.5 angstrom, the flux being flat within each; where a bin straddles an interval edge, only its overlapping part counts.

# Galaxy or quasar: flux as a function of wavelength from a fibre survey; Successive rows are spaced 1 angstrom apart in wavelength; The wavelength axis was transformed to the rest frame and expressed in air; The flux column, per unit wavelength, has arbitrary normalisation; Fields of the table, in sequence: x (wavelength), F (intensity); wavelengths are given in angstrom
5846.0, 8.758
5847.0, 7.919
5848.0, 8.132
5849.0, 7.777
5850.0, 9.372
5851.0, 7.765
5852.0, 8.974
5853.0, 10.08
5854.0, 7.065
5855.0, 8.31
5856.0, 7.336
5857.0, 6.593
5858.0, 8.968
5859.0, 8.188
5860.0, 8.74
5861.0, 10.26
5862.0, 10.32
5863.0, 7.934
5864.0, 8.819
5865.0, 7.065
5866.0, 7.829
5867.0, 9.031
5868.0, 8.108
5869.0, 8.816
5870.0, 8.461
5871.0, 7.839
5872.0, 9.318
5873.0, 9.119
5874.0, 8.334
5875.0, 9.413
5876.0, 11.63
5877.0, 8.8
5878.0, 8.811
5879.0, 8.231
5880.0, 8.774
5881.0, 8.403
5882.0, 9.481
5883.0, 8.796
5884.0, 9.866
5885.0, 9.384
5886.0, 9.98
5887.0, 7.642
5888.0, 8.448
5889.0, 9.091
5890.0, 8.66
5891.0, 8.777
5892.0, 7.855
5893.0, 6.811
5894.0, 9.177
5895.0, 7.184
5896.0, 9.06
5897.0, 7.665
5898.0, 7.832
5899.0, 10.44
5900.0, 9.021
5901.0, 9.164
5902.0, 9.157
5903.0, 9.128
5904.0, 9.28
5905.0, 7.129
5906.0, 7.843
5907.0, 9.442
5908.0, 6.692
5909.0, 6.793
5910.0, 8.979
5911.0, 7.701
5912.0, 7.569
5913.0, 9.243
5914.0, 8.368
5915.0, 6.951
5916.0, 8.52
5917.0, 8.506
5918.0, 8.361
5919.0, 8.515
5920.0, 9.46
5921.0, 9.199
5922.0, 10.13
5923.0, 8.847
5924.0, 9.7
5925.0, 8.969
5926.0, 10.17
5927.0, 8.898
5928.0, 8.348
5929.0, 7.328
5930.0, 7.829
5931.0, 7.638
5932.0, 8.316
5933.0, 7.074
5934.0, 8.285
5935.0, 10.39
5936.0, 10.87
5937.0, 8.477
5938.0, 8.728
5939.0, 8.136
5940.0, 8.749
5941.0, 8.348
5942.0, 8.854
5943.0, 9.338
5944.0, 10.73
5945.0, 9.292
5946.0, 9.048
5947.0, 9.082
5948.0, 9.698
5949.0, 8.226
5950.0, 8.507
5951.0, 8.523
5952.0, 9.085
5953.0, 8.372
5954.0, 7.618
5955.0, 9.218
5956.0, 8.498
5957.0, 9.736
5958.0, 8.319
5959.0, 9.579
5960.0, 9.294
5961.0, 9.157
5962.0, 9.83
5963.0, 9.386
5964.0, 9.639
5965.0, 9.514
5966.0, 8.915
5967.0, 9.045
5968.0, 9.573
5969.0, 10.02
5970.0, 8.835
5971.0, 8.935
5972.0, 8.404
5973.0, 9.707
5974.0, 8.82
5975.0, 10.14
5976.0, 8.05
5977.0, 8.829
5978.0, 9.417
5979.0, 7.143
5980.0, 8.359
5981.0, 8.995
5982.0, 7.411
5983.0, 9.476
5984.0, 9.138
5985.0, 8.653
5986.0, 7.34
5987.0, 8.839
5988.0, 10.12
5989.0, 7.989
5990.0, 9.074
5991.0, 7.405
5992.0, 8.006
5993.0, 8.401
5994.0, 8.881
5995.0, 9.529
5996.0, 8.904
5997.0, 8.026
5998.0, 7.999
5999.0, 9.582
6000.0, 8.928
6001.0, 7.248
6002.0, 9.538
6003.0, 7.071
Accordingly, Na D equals 0.8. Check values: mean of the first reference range 8.72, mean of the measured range 8.57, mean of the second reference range 8.9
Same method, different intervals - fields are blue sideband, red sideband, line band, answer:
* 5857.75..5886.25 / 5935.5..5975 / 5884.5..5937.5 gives 2.50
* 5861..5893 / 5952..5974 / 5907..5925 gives 0.92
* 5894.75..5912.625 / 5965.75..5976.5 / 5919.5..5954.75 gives -0.50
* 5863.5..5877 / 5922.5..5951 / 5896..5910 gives 0.52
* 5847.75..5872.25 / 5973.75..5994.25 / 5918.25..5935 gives -0.39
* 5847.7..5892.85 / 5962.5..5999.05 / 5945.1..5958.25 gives -0.02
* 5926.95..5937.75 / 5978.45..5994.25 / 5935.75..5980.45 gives -2.89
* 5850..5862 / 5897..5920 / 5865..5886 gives -1.08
